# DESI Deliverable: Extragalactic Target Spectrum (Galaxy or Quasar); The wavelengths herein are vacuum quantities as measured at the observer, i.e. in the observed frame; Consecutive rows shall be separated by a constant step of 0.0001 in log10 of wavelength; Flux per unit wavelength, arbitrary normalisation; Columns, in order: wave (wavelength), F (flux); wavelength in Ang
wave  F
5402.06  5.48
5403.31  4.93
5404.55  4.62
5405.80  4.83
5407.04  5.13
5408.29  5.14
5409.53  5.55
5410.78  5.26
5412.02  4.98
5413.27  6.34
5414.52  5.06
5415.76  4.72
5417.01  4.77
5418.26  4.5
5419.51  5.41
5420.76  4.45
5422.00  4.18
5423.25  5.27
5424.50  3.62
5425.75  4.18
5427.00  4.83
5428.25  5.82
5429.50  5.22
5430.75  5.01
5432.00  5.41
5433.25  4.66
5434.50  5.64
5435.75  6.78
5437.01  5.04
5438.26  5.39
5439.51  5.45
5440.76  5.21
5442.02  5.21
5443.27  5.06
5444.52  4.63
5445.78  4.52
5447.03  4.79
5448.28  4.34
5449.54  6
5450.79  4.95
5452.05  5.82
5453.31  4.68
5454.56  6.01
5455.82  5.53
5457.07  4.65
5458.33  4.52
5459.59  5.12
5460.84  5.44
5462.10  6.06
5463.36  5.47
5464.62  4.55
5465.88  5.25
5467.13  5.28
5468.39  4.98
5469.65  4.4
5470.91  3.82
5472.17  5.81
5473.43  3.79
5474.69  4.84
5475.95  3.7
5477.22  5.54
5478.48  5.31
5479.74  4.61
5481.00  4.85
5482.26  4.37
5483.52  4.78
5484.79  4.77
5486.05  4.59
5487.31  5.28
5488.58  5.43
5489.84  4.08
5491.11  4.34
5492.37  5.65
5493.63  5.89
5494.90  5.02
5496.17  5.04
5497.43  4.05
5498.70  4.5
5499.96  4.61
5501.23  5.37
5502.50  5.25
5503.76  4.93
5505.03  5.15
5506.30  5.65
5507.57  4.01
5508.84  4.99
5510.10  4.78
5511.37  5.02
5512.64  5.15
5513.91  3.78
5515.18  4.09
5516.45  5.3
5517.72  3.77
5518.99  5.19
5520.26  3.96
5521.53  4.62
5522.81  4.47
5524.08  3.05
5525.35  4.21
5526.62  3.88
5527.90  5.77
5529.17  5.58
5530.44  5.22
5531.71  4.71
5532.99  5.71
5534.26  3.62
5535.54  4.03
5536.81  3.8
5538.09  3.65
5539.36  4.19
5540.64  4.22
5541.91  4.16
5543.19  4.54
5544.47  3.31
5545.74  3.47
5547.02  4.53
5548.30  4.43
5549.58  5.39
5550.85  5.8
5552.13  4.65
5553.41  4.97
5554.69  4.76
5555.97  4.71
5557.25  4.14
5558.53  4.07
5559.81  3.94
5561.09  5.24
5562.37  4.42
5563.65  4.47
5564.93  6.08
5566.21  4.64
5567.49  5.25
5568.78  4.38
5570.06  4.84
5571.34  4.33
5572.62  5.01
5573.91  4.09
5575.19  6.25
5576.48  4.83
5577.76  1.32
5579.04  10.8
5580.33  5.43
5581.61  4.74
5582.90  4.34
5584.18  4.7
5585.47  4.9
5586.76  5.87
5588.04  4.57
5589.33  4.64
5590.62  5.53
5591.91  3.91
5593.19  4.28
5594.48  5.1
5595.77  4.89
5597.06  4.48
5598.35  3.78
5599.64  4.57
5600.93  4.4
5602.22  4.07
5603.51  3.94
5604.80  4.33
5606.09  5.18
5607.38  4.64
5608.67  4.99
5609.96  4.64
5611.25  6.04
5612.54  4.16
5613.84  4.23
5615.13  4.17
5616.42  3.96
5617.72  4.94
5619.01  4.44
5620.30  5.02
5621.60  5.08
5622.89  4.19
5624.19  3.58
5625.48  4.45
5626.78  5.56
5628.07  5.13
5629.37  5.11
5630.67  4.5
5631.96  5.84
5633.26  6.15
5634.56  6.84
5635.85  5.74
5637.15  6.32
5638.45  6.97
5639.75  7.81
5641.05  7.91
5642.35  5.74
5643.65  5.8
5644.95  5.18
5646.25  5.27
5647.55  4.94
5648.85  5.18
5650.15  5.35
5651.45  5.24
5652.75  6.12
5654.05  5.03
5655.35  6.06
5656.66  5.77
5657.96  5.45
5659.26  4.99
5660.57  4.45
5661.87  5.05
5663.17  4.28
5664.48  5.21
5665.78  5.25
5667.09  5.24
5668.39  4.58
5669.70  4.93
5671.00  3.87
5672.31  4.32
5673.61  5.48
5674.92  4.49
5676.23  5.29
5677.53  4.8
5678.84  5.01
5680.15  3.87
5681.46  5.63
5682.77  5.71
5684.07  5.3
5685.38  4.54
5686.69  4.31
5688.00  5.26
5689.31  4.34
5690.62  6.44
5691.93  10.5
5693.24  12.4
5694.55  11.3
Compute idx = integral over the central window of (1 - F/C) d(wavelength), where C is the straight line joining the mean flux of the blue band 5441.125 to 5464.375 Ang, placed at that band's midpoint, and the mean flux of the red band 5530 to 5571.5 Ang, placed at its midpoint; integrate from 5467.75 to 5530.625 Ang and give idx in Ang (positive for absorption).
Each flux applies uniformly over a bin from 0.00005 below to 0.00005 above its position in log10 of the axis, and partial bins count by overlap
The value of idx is 1.5 Ang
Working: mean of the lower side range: 5.15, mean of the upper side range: 4.53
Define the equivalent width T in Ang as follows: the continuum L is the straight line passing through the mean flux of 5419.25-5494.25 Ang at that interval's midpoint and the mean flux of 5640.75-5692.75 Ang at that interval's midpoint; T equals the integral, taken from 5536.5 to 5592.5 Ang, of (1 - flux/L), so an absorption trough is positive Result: 4.8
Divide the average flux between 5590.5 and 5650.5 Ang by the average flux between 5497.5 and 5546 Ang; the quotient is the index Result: 1.1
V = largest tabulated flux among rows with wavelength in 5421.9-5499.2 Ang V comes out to 6.78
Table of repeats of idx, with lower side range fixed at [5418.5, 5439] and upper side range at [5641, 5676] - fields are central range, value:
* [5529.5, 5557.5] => 3.5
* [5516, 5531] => 1.6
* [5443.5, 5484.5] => 1.0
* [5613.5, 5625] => 1.7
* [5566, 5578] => 1.3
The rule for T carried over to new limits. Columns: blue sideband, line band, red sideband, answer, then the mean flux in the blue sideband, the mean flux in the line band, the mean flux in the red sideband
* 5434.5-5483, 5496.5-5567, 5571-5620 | 4.4 Ang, 5.05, 4.59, 4.75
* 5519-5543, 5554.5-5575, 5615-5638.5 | -0.1 Ang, 4.4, 4.68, 5.13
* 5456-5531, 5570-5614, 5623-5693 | 3.2 Ang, 4.81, 4.8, 5.43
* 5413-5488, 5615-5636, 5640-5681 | 0.7 Ang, 5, 4.99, 5.19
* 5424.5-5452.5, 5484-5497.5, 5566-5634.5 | 0.2 Ang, 5.14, 4.96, 4.81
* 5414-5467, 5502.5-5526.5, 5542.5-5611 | 1.6 Ang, 5.08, 4.57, 4.74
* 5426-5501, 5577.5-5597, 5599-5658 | 0.4 Ang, 5.02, 5.06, 5.22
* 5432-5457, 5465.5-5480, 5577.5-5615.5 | 1.1 Ang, 5.24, 4.77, 4.79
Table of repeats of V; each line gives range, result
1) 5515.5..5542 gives 5.77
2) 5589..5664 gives 7.91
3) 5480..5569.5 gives 6.08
